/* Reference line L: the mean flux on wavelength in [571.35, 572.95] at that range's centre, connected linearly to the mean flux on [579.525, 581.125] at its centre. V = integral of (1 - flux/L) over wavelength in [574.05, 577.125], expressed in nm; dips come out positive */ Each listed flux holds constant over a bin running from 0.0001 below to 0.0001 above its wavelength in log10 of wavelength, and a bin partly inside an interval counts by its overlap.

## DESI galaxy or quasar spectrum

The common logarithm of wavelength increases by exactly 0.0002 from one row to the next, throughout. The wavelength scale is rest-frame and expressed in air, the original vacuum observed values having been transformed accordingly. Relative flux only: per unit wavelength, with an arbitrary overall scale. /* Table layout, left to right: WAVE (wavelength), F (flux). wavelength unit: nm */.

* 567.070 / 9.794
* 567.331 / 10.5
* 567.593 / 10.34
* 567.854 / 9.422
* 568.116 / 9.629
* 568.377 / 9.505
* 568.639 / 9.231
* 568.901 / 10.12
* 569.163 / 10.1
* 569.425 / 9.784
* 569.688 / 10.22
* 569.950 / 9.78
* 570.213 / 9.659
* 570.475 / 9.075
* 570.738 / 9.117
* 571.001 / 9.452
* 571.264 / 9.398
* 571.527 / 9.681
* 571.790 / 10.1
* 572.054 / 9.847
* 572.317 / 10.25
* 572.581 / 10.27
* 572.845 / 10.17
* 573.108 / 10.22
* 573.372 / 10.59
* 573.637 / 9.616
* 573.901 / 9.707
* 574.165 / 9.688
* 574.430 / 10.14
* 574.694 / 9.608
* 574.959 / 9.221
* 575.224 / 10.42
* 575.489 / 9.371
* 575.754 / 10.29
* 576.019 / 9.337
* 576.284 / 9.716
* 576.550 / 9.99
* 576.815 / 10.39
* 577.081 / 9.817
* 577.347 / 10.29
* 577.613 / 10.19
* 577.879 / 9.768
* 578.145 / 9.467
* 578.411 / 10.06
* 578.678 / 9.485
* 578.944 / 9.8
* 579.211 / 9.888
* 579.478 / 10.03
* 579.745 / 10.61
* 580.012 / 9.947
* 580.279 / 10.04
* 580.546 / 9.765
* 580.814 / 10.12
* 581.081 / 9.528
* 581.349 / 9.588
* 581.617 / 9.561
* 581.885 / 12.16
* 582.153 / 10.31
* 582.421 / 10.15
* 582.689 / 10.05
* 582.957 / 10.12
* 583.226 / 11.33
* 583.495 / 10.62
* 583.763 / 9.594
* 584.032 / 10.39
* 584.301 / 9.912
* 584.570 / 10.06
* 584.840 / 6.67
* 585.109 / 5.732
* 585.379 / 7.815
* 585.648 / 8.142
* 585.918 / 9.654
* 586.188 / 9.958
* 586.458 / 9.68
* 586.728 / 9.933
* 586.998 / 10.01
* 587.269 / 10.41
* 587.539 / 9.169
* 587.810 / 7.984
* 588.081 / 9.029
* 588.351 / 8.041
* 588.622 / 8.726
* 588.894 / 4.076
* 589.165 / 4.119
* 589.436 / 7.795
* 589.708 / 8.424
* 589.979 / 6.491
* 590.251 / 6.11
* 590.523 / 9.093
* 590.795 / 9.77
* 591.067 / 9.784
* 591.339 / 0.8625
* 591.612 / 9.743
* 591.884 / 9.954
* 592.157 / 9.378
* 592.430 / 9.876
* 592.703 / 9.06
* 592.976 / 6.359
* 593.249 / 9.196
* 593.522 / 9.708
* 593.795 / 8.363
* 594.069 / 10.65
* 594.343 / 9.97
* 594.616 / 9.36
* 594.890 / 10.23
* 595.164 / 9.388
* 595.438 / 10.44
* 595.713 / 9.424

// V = 0.06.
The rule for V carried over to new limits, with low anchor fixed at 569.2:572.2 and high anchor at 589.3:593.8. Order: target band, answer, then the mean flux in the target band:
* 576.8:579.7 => -0.25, 9.93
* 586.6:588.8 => -0.15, 9.06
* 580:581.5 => -0.14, 9.82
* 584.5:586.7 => 0.04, 8.49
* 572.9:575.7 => -0.14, 9.88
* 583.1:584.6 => -0.27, 10.3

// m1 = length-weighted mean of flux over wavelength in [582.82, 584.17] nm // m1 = 10.4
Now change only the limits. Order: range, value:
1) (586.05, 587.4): 9.99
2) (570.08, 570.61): 9.37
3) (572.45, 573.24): 10.2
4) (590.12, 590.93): 8.34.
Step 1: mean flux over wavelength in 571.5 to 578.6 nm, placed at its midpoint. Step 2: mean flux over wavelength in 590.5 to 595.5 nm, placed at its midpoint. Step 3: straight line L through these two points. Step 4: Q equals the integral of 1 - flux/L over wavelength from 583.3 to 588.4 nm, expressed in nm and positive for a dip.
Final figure 0.12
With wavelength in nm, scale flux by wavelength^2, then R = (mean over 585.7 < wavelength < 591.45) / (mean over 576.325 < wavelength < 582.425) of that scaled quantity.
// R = 0.8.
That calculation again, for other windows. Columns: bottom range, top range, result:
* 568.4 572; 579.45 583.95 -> 1.10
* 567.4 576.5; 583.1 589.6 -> 0.93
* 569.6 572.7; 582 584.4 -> 1.10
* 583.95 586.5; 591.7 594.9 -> 1.10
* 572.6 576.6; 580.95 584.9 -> 1.05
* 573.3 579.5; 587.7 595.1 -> 0.88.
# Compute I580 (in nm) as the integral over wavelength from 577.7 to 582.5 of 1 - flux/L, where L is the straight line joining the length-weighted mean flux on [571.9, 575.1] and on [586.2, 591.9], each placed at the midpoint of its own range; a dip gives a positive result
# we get -0.46 nm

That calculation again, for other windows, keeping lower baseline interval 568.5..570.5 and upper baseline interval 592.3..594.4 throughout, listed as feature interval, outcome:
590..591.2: 0.09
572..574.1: -0.09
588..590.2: 0.53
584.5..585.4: 0.19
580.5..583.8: -0.29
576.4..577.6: -0.07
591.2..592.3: 0.20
